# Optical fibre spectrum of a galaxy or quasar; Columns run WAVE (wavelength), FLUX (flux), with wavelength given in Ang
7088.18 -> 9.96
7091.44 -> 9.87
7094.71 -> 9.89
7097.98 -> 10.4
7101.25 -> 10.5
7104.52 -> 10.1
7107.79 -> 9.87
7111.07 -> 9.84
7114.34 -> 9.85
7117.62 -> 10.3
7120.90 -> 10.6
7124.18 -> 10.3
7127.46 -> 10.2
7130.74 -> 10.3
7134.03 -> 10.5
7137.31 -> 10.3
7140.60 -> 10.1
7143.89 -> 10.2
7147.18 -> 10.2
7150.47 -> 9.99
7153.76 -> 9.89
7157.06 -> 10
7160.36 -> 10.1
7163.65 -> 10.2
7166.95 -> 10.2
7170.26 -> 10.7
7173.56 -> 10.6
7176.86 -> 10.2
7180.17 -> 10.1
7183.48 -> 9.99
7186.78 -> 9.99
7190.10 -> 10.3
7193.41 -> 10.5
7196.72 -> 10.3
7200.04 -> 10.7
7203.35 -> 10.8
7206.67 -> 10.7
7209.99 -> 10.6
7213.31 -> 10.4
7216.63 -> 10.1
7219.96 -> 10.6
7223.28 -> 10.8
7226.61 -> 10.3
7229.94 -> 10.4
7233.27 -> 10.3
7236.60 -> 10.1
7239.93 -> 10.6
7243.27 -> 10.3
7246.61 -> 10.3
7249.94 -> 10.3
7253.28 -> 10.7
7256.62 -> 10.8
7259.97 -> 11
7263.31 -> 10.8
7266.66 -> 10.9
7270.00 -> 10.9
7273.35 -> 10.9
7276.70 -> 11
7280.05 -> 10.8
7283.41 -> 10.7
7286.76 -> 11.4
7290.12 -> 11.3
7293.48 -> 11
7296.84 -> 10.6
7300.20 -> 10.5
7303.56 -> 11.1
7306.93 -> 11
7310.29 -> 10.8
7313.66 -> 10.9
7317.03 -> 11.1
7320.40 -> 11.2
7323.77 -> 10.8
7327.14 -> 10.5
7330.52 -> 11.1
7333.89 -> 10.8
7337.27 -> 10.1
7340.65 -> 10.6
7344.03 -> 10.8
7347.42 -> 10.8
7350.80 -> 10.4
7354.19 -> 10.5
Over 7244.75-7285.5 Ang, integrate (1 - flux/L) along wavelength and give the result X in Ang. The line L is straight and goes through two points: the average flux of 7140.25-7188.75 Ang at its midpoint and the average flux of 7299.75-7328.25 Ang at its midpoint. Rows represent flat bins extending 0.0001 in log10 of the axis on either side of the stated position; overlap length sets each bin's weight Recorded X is -0.4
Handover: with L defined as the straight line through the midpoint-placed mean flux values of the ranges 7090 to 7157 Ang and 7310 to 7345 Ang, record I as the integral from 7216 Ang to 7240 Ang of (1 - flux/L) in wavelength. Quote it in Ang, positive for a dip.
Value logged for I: 0.2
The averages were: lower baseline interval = 10.2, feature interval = 10.4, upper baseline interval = 10.8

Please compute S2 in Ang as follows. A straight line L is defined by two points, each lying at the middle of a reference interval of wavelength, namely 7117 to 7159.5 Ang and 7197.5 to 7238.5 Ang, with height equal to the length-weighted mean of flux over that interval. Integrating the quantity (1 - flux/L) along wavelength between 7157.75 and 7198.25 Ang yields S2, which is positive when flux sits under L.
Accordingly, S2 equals 0.4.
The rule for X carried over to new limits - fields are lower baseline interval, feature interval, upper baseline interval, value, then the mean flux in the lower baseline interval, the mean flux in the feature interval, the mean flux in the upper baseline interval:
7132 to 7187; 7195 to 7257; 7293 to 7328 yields 0.12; 10.2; 10.5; 10.9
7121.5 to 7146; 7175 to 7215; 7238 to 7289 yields 0.49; 10.3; 10.4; 10.8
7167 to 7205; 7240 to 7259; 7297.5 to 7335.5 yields 0.20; 10.4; 10.5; 10.9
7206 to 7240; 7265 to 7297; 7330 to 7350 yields -1.27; 10.4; 11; 10.7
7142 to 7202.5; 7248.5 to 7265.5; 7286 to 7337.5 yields -0.14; 10.2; 10.7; 10.9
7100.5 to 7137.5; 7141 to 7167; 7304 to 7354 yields 0.54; 10.2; 10.1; 10.8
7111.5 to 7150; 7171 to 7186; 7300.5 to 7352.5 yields 0.20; 10.2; 10.2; 10.8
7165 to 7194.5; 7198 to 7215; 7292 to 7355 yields -0.43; 10.3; 10.6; 10.8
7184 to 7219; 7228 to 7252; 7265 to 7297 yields 0.80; 10.4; 10.3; 11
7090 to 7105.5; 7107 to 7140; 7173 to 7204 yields -0.03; 10.2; 10.2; 10.3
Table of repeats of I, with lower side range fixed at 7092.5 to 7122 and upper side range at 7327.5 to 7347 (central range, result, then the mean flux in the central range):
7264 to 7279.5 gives -0.6 Ang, 10.9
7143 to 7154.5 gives 0.2 Ang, 10.1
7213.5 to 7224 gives -0.1 Ang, 10.5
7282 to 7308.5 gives -0.9 Ang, 11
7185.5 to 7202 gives -0.1 Ang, 10.4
